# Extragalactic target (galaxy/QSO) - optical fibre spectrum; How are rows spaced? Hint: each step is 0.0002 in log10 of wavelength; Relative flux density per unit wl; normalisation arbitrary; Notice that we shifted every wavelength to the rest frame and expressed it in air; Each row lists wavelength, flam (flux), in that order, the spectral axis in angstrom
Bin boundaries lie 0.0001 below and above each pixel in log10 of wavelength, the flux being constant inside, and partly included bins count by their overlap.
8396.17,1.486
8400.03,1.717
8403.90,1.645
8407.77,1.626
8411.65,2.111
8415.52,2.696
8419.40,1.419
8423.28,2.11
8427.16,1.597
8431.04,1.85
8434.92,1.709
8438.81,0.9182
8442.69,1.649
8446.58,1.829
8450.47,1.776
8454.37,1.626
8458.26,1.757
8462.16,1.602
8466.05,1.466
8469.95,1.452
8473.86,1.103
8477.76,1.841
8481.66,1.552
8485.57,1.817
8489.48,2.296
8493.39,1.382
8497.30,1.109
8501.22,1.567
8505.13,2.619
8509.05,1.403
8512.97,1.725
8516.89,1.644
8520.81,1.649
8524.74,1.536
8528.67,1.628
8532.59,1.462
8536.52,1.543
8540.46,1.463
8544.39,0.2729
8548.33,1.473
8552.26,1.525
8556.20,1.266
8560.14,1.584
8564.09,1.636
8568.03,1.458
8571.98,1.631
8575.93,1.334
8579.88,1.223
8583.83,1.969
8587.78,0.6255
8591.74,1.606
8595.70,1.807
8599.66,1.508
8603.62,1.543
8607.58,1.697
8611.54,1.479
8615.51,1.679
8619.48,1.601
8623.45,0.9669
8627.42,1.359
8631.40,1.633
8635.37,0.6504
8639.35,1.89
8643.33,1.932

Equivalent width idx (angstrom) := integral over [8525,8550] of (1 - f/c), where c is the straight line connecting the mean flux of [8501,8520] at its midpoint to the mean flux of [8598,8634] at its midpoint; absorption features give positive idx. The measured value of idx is 5.9 angstrom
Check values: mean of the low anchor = 1.8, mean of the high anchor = 1.48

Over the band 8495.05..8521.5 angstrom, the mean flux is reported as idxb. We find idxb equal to 1.67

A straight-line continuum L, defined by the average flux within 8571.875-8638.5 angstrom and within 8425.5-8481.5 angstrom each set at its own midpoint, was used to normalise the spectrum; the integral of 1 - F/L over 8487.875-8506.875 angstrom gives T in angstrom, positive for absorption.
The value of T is -2.93 angstrom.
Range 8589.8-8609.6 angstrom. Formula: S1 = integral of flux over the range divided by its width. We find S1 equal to 1.63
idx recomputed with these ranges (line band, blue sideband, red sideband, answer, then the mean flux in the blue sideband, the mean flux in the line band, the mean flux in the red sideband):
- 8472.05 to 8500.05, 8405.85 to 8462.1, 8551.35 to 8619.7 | 1.4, 1.76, 1.59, 1.51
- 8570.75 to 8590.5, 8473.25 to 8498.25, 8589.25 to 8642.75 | 2.3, 1.63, 1.36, 1.5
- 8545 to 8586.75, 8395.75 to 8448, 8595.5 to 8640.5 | 2.4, 1.75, 1.45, 1.46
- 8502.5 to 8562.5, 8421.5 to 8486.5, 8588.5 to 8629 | 1.6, 1.62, 1.52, 1.5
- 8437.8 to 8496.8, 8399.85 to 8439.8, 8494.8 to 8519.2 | 4.1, 1.79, 1.6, 1.67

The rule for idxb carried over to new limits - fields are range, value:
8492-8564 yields 1.5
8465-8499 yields 1.56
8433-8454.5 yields 1.58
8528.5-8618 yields 1.45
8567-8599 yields 1.46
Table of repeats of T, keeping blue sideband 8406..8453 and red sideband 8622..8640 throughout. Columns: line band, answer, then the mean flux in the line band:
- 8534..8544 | 1.3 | 1.31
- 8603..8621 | -4.0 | 1.6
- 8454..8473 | 1.6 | 1.55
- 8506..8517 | -0.8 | 1.68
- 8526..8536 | -0.2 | 1.54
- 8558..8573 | -1.5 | 1.57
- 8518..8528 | -0.4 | 1.6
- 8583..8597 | -0.8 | 1.45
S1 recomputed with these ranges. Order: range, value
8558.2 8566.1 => 1.61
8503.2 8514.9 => 1.91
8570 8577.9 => 1.48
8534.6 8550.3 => 1.19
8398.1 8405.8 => 1.68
